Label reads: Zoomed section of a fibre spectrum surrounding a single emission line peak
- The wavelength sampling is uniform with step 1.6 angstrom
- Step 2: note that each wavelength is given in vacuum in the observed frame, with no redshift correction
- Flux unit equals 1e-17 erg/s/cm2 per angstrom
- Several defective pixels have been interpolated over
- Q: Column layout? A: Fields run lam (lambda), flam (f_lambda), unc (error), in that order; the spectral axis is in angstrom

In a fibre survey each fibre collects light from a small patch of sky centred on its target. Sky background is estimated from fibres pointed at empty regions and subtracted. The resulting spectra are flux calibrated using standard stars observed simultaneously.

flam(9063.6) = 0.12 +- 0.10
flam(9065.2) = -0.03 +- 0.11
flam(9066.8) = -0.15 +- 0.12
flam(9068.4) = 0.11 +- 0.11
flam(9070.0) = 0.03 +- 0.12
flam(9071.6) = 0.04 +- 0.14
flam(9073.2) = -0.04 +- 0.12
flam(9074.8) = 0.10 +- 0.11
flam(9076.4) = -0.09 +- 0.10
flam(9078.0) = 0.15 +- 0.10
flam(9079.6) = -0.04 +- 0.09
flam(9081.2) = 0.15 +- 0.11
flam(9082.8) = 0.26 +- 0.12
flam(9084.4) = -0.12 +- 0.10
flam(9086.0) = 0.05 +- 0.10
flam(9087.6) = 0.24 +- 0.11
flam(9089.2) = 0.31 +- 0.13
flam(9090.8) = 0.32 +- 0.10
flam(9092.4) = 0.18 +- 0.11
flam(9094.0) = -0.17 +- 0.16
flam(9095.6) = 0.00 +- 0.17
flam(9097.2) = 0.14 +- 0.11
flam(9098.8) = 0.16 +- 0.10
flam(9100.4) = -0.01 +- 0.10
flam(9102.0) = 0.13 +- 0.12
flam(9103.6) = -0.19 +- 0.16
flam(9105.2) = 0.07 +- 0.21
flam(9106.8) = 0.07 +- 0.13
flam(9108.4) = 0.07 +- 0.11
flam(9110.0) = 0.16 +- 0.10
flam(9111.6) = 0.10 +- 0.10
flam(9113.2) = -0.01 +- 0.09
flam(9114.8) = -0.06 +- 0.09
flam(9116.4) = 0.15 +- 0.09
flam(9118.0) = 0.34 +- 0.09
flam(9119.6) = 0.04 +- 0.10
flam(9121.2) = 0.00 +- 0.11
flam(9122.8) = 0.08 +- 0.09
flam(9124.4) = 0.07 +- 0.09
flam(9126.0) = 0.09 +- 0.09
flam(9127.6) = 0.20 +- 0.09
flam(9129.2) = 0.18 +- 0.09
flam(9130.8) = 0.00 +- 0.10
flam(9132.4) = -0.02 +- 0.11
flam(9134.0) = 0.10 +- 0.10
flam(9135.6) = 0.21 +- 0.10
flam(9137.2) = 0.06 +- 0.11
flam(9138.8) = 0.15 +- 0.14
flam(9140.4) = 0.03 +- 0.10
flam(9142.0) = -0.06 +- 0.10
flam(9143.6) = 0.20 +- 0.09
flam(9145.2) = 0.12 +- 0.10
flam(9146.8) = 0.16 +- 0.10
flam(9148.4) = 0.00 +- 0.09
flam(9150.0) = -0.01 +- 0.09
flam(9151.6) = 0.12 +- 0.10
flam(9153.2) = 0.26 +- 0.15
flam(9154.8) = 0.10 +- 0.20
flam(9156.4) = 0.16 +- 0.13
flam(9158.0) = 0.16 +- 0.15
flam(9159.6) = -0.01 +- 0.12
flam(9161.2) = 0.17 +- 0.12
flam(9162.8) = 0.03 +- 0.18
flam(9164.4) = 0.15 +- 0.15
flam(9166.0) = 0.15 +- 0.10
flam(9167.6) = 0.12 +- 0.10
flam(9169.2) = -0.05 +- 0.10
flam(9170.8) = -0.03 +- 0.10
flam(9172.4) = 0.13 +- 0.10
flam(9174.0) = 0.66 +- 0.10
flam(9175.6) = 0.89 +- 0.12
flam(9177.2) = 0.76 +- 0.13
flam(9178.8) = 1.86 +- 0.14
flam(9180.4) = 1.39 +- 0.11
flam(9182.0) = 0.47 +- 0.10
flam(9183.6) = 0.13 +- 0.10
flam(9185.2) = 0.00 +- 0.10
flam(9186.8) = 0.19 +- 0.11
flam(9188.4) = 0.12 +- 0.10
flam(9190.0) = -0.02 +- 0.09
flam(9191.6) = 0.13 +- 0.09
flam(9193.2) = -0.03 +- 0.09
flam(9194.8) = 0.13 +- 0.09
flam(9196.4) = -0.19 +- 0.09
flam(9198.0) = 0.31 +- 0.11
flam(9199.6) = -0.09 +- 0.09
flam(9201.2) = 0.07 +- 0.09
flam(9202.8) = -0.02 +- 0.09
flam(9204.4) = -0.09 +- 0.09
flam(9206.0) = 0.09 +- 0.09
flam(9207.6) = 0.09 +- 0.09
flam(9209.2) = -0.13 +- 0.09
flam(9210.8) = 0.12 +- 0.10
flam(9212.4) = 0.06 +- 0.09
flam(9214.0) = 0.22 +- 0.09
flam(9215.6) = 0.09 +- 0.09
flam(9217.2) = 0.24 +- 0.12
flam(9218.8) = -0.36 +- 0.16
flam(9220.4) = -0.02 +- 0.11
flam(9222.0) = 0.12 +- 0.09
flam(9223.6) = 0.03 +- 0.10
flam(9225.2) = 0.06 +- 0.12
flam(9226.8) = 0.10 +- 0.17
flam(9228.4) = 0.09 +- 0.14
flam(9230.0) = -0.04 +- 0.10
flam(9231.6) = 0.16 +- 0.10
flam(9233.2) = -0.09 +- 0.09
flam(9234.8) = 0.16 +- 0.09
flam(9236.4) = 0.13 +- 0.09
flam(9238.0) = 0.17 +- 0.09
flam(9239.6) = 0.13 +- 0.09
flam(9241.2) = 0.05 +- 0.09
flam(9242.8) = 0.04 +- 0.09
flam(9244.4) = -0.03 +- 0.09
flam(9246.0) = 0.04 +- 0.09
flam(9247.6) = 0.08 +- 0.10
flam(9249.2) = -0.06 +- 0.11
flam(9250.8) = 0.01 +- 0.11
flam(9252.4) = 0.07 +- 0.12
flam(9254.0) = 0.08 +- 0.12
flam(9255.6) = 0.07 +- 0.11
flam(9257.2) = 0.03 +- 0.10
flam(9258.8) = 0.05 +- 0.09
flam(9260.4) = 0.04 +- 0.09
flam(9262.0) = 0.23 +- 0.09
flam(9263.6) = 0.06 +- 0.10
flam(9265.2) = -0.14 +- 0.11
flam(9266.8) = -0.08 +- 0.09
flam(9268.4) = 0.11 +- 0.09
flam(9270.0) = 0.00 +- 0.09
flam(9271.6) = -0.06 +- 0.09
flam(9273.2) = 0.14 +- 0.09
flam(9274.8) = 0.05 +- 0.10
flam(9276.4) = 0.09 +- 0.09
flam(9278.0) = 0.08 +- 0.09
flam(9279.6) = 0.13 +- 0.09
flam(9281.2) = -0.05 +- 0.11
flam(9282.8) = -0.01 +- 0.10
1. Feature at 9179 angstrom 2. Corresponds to [O III] 5007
